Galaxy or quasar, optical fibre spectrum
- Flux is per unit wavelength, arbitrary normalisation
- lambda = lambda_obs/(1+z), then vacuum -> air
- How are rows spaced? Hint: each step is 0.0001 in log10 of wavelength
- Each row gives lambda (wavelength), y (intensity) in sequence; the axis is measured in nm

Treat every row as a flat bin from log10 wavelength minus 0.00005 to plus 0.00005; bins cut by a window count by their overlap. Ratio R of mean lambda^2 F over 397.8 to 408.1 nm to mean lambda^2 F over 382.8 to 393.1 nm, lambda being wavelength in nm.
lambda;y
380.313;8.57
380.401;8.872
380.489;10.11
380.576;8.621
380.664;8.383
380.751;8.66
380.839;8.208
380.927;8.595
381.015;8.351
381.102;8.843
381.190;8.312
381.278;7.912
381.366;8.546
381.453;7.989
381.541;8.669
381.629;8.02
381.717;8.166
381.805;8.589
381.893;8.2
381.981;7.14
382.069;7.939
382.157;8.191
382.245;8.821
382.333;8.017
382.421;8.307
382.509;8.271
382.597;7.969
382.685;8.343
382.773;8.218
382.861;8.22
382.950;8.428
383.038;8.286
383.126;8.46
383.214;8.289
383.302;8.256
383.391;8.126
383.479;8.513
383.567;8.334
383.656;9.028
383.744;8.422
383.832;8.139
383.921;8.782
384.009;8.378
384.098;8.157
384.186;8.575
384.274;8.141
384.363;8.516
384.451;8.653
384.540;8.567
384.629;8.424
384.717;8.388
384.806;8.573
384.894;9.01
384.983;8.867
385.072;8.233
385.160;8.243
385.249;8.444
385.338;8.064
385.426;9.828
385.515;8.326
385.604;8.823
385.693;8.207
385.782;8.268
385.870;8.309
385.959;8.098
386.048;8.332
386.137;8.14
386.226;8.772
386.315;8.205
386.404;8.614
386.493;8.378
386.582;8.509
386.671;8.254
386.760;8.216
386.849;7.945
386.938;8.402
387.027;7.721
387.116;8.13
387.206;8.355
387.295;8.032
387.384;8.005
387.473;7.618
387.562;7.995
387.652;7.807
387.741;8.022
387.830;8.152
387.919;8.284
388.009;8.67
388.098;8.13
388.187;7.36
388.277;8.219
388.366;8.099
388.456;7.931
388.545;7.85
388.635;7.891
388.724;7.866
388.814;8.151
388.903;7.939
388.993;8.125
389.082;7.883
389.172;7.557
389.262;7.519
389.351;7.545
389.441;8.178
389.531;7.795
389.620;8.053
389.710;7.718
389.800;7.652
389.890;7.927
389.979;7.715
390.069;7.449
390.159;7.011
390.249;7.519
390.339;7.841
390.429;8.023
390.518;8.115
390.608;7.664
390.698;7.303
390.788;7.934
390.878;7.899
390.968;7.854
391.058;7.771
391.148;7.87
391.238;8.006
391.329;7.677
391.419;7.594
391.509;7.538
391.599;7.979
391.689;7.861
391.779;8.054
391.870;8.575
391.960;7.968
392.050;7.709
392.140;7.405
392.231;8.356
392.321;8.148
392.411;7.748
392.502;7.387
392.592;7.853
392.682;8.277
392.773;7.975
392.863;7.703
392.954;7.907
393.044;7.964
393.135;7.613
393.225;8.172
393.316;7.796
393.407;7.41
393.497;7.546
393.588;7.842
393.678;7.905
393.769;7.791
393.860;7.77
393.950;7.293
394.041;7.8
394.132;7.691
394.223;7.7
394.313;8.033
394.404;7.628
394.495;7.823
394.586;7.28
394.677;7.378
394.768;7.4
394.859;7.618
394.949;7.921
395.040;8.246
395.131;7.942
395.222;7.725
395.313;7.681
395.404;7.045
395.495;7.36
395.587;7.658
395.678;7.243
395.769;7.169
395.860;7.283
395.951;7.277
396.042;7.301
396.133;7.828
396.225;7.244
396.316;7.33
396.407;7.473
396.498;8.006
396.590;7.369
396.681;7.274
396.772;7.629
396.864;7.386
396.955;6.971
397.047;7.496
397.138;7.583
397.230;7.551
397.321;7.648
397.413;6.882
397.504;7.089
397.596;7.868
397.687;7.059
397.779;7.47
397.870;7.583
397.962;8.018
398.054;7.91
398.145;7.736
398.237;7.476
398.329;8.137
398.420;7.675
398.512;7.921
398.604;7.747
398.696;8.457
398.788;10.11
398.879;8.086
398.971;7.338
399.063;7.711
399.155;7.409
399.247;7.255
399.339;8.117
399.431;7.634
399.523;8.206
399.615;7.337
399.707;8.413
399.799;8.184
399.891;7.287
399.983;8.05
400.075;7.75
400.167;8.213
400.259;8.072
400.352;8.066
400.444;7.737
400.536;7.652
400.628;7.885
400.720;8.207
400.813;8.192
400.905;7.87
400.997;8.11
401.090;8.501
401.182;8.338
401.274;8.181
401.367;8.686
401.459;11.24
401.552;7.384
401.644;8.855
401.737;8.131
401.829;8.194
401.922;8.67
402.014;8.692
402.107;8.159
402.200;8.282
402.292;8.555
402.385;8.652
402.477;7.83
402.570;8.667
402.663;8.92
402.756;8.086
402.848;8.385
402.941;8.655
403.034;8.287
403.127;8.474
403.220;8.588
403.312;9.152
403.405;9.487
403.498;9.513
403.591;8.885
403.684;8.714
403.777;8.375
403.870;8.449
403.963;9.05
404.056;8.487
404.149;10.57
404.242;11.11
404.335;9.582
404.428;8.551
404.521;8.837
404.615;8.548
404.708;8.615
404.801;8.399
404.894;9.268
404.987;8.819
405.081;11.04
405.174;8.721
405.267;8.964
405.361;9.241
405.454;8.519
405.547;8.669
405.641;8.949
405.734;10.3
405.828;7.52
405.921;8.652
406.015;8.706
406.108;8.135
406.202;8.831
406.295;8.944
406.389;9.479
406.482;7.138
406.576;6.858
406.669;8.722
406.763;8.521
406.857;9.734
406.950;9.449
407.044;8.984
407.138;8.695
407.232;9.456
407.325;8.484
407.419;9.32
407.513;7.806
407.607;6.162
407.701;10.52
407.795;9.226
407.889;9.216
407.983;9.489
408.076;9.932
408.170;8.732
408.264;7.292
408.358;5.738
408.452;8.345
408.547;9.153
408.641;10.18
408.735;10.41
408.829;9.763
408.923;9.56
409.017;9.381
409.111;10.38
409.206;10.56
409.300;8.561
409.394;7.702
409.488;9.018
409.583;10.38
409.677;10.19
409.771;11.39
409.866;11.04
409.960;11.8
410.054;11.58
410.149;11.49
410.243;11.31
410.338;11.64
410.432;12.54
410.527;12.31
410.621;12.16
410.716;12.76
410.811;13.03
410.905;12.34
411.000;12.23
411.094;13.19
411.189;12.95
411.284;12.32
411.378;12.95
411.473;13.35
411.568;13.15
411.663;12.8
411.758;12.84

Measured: 1.14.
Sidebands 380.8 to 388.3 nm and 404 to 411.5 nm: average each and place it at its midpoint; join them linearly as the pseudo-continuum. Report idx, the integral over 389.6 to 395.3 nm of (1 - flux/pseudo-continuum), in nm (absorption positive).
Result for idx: 0.66 nm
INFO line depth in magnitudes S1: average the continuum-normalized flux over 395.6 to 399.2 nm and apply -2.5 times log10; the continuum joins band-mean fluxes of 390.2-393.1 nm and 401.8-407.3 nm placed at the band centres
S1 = 0.092 mag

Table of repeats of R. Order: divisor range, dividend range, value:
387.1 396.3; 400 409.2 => 1.20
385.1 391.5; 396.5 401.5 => 1.04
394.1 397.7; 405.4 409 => 1.24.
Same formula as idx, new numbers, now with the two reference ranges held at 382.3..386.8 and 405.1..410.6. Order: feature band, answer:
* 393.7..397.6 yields 0.59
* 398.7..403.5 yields 0.42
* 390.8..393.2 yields 0.23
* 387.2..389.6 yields 0.17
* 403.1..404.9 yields 0.03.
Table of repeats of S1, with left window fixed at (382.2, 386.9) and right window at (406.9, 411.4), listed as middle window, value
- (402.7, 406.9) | 0.12 mag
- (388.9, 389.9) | 0.13 mag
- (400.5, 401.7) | 0.15 mag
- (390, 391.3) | 0.15 mag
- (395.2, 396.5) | 0.24 mag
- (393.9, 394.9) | 0.20 mag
